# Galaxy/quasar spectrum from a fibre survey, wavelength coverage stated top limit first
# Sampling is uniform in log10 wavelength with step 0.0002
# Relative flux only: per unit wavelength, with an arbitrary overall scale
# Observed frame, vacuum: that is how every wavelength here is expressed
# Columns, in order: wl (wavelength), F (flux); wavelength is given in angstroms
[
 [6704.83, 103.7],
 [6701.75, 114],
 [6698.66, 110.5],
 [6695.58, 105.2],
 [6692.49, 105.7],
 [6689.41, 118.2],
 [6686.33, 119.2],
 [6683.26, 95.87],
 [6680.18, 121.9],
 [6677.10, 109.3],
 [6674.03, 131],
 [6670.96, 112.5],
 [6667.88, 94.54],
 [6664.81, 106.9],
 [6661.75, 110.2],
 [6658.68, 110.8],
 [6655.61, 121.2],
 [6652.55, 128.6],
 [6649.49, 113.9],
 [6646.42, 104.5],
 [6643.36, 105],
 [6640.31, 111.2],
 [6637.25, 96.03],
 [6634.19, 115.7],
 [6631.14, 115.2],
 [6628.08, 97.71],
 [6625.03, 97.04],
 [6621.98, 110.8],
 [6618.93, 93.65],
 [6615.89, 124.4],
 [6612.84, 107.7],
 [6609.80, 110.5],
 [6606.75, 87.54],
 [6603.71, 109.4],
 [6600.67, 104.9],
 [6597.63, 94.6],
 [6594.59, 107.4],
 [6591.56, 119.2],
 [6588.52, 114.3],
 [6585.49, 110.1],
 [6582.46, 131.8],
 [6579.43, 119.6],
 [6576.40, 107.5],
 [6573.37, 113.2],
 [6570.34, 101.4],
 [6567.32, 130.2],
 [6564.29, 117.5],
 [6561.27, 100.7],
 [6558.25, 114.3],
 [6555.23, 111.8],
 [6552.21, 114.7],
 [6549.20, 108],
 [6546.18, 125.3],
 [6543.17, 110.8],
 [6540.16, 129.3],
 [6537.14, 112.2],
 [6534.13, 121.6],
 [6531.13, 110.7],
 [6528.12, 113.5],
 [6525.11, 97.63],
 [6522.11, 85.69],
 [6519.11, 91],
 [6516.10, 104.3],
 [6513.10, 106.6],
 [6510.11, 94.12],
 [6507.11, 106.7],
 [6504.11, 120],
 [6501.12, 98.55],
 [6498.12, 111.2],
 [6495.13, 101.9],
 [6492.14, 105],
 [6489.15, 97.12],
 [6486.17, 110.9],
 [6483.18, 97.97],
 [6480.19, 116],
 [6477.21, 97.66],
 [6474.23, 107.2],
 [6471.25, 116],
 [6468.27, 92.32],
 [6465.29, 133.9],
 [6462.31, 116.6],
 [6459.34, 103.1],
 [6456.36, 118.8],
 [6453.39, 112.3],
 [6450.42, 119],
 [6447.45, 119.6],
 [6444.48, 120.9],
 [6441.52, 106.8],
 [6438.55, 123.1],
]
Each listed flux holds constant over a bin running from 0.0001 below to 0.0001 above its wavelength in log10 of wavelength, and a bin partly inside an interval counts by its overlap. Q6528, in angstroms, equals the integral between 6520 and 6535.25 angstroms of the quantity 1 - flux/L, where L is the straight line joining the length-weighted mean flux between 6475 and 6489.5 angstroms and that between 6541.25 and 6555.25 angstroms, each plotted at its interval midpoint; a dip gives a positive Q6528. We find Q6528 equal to 0.94 angstroms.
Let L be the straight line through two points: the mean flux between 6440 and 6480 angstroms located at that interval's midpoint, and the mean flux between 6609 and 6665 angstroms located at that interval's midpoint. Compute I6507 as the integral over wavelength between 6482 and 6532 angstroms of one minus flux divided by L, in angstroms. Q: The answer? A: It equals 4.0 angstroms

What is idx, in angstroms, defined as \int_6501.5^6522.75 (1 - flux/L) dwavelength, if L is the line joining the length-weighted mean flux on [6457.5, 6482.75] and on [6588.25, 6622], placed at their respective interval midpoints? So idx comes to 1.4 angstroms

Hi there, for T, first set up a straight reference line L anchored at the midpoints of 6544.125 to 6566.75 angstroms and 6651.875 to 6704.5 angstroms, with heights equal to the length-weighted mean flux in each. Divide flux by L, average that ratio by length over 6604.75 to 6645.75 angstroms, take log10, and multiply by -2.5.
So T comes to 0.073 mag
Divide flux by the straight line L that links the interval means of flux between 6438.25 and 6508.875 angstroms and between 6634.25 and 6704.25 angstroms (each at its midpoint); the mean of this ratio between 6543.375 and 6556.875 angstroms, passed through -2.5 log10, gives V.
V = -0.04 mag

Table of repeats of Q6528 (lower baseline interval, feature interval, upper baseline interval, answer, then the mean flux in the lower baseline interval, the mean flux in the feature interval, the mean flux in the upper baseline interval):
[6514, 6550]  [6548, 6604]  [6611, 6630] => -2.5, 109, 112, 106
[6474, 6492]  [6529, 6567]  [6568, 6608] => -2.6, 104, 115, 110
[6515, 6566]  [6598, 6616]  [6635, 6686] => 0.9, 110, 105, 111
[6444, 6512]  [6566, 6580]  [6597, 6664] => -0.7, 109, 114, 108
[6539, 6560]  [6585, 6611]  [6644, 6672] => 1.7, 116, 106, 111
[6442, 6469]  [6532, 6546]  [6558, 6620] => -0.8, 116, 119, 111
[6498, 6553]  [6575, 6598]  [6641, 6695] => -0.8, 108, 114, 112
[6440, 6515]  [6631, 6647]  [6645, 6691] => 0.7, 109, 108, 113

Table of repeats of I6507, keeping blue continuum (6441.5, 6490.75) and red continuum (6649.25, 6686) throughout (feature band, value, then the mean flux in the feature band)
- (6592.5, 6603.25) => 0.82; 104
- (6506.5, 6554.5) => 1.47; 108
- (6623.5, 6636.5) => 0.81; 106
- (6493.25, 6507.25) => 0.47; 108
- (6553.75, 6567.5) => -0.16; 113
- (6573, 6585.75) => -0.57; 117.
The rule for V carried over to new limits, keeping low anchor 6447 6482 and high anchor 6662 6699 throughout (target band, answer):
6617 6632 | 0.08 mag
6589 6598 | 0.02 mag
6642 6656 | -0.03 mag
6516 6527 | 0.19 mag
